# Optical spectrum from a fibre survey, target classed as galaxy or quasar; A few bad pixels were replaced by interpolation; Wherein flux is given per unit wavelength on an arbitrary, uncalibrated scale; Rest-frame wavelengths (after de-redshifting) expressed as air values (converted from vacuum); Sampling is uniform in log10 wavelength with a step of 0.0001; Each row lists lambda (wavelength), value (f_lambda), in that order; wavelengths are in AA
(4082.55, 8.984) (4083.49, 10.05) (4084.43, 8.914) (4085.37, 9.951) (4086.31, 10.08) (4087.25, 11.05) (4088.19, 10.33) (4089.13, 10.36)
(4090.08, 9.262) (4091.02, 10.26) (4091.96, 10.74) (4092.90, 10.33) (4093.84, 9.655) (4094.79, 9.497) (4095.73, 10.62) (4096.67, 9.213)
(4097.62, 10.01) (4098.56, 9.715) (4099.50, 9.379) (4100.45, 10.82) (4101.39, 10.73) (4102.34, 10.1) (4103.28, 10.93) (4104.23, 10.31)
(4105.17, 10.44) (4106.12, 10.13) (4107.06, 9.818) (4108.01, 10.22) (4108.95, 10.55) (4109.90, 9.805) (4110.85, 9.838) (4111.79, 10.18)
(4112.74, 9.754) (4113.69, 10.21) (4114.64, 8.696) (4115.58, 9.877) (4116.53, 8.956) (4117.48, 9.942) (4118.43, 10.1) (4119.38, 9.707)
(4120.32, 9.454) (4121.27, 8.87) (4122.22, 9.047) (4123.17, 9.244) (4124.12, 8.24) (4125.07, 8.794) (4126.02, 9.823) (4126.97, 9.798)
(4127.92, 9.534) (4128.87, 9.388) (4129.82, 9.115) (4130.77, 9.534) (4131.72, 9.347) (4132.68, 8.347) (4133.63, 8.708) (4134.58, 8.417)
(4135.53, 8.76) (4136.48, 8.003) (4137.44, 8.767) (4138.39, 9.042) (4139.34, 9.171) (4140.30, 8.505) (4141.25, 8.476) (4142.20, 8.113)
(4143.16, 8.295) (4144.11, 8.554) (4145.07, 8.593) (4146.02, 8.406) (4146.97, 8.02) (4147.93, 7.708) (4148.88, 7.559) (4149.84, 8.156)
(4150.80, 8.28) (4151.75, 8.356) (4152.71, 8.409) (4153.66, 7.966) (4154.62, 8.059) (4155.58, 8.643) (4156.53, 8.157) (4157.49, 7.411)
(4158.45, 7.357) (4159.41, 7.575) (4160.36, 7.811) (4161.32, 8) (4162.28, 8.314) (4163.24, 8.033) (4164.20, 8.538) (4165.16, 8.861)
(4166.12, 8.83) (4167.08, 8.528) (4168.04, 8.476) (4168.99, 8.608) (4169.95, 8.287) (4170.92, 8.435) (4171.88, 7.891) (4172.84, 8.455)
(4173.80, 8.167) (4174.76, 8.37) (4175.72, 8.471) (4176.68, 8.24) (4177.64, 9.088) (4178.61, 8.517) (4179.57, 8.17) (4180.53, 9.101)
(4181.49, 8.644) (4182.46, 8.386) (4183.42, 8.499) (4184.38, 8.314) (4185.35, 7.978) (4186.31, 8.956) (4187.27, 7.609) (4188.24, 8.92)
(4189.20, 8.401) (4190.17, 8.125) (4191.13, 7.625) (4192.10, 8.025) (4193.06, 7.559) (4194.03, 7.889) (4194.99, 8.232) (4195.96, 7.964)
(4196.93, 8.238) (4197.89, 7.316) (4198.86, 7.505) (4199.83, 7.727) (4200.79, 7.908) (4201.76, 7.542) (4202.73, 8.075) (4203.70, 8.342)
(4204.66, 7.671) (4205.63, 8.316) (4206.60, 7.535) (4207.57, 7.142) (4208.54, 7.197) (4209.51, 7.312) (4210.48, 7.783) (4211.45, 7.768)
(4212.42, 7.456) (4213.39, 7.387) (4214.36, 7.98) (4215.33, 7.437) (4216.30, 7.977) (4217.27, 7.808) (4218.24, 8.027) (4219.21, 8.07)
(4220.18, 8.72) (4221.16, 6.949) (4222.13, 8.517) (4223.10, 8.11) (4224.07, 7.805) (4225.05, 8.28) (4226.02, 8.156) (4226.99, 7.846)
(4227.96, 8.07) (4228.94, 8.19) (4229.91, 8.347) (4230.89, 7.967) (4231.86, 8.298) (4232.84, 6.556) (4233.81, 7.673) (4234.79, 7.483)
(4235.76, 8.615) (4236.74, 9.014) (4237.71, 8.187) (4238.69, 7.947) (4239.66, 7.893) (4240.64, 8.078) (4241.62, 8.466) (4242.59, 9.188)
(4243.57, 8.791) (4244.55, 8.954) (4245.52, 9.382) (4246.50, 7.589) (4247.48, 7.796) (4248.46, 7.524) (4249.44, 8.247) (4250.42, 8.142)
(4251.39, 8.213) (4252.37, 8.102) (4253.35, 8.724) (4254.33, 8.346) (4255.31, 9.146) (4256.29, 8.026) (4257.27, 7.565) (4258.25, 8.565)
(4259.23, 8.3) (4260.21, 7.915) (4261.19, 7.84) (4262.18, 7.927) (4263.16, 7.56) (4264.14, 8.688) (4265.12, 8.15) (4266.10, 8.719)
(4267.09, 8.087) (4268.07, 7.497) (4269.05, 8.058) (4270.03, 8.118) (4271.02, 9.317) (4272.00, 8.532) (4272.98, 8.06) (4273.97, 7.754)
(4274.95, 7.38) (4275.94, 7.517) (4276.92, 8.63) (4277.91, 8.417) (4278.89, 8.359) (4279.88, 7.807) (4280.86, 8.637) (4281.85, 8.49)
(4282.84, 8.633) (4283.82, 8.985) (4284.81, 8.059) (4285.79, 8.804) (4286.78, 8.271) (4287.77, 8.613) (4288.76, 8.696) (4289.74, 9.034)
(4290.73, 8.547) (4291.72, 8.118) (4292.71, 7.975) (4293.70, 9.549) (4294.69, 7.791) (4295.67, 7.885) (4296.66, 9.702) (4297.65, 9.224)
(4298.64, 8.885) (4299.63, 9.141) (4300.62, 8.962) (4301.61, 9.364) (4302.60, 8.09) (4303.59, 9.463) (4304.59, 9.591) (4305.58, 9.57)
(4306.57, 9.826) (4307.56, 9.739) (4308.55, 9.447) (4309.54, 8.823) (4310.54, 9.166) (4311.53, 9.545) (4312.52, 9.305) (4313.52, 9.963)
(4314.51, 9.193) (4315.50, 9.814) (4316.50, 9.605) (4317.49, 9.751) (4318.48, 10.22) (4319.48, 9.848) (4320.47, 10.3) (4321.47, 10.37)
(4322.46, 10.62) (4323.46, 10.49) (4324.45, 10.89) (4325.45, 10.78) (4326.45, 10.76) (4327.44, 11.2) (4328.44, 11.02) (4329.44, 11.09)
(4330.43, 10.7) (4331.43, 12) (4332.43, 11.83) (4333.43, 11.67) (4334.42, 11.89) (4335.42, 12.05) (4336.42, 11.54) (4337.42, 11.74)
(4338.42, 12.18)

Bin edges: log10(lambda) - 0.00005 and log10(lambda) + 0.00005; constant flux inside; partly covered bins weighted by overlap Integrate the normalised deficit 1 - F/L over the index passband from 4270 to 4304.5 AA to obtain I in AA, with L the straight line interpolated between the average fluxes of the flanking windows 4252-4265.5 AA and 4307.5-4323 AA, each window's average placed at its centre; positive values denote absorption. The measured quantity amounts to 1.61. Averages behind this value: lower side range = 8.2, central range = 8.55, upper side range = 9.73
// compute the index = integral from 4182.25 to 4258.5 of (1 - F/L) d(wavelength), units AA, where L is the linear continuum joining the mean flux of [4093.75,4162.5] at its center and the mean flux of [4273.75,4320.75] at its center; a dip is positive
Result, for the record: 8.1 AA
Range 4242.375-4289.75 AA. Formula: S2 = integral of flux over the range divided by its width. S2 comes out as 8.3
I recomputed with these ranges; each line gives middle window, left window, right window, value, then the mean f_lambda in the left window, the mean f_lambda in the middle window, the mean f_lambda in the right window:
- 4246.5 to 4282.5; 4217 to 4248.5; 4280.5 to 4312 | 1.5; 8.14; 8.16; 8.89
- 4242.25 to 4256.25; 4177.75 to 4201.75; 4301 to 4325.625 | 0.8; 8.15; 8.42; 9.73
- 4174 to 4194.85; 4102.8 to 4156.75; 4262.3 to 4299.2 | 1.2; 9.08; 8.33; 8.39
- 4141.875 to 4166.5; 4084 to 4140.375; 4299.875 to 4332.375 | 4.0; 9.65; 8.15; 10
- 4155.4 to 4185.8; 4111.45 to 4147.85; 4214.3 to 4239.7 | 1.0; 9.03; 8.31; 8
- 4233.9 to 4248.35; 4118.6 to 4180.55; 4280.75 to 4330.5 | 1.1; 8.54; 8.34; 9.42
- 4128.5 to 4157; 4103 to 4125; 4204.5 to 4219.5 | 2.0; 9.72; 8.49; 7.67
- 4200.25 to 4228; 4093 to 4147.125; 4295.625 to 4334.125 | 5.3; 9.41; 7.83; 9.98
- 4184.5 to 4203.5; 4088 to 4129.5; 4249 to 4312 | 2.5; 9.83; 7.99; 8.54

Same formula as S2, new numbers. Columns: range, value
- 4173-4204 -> 8.19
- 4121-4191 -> 8.48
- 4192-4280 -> 8.04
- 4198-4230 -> 7.83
